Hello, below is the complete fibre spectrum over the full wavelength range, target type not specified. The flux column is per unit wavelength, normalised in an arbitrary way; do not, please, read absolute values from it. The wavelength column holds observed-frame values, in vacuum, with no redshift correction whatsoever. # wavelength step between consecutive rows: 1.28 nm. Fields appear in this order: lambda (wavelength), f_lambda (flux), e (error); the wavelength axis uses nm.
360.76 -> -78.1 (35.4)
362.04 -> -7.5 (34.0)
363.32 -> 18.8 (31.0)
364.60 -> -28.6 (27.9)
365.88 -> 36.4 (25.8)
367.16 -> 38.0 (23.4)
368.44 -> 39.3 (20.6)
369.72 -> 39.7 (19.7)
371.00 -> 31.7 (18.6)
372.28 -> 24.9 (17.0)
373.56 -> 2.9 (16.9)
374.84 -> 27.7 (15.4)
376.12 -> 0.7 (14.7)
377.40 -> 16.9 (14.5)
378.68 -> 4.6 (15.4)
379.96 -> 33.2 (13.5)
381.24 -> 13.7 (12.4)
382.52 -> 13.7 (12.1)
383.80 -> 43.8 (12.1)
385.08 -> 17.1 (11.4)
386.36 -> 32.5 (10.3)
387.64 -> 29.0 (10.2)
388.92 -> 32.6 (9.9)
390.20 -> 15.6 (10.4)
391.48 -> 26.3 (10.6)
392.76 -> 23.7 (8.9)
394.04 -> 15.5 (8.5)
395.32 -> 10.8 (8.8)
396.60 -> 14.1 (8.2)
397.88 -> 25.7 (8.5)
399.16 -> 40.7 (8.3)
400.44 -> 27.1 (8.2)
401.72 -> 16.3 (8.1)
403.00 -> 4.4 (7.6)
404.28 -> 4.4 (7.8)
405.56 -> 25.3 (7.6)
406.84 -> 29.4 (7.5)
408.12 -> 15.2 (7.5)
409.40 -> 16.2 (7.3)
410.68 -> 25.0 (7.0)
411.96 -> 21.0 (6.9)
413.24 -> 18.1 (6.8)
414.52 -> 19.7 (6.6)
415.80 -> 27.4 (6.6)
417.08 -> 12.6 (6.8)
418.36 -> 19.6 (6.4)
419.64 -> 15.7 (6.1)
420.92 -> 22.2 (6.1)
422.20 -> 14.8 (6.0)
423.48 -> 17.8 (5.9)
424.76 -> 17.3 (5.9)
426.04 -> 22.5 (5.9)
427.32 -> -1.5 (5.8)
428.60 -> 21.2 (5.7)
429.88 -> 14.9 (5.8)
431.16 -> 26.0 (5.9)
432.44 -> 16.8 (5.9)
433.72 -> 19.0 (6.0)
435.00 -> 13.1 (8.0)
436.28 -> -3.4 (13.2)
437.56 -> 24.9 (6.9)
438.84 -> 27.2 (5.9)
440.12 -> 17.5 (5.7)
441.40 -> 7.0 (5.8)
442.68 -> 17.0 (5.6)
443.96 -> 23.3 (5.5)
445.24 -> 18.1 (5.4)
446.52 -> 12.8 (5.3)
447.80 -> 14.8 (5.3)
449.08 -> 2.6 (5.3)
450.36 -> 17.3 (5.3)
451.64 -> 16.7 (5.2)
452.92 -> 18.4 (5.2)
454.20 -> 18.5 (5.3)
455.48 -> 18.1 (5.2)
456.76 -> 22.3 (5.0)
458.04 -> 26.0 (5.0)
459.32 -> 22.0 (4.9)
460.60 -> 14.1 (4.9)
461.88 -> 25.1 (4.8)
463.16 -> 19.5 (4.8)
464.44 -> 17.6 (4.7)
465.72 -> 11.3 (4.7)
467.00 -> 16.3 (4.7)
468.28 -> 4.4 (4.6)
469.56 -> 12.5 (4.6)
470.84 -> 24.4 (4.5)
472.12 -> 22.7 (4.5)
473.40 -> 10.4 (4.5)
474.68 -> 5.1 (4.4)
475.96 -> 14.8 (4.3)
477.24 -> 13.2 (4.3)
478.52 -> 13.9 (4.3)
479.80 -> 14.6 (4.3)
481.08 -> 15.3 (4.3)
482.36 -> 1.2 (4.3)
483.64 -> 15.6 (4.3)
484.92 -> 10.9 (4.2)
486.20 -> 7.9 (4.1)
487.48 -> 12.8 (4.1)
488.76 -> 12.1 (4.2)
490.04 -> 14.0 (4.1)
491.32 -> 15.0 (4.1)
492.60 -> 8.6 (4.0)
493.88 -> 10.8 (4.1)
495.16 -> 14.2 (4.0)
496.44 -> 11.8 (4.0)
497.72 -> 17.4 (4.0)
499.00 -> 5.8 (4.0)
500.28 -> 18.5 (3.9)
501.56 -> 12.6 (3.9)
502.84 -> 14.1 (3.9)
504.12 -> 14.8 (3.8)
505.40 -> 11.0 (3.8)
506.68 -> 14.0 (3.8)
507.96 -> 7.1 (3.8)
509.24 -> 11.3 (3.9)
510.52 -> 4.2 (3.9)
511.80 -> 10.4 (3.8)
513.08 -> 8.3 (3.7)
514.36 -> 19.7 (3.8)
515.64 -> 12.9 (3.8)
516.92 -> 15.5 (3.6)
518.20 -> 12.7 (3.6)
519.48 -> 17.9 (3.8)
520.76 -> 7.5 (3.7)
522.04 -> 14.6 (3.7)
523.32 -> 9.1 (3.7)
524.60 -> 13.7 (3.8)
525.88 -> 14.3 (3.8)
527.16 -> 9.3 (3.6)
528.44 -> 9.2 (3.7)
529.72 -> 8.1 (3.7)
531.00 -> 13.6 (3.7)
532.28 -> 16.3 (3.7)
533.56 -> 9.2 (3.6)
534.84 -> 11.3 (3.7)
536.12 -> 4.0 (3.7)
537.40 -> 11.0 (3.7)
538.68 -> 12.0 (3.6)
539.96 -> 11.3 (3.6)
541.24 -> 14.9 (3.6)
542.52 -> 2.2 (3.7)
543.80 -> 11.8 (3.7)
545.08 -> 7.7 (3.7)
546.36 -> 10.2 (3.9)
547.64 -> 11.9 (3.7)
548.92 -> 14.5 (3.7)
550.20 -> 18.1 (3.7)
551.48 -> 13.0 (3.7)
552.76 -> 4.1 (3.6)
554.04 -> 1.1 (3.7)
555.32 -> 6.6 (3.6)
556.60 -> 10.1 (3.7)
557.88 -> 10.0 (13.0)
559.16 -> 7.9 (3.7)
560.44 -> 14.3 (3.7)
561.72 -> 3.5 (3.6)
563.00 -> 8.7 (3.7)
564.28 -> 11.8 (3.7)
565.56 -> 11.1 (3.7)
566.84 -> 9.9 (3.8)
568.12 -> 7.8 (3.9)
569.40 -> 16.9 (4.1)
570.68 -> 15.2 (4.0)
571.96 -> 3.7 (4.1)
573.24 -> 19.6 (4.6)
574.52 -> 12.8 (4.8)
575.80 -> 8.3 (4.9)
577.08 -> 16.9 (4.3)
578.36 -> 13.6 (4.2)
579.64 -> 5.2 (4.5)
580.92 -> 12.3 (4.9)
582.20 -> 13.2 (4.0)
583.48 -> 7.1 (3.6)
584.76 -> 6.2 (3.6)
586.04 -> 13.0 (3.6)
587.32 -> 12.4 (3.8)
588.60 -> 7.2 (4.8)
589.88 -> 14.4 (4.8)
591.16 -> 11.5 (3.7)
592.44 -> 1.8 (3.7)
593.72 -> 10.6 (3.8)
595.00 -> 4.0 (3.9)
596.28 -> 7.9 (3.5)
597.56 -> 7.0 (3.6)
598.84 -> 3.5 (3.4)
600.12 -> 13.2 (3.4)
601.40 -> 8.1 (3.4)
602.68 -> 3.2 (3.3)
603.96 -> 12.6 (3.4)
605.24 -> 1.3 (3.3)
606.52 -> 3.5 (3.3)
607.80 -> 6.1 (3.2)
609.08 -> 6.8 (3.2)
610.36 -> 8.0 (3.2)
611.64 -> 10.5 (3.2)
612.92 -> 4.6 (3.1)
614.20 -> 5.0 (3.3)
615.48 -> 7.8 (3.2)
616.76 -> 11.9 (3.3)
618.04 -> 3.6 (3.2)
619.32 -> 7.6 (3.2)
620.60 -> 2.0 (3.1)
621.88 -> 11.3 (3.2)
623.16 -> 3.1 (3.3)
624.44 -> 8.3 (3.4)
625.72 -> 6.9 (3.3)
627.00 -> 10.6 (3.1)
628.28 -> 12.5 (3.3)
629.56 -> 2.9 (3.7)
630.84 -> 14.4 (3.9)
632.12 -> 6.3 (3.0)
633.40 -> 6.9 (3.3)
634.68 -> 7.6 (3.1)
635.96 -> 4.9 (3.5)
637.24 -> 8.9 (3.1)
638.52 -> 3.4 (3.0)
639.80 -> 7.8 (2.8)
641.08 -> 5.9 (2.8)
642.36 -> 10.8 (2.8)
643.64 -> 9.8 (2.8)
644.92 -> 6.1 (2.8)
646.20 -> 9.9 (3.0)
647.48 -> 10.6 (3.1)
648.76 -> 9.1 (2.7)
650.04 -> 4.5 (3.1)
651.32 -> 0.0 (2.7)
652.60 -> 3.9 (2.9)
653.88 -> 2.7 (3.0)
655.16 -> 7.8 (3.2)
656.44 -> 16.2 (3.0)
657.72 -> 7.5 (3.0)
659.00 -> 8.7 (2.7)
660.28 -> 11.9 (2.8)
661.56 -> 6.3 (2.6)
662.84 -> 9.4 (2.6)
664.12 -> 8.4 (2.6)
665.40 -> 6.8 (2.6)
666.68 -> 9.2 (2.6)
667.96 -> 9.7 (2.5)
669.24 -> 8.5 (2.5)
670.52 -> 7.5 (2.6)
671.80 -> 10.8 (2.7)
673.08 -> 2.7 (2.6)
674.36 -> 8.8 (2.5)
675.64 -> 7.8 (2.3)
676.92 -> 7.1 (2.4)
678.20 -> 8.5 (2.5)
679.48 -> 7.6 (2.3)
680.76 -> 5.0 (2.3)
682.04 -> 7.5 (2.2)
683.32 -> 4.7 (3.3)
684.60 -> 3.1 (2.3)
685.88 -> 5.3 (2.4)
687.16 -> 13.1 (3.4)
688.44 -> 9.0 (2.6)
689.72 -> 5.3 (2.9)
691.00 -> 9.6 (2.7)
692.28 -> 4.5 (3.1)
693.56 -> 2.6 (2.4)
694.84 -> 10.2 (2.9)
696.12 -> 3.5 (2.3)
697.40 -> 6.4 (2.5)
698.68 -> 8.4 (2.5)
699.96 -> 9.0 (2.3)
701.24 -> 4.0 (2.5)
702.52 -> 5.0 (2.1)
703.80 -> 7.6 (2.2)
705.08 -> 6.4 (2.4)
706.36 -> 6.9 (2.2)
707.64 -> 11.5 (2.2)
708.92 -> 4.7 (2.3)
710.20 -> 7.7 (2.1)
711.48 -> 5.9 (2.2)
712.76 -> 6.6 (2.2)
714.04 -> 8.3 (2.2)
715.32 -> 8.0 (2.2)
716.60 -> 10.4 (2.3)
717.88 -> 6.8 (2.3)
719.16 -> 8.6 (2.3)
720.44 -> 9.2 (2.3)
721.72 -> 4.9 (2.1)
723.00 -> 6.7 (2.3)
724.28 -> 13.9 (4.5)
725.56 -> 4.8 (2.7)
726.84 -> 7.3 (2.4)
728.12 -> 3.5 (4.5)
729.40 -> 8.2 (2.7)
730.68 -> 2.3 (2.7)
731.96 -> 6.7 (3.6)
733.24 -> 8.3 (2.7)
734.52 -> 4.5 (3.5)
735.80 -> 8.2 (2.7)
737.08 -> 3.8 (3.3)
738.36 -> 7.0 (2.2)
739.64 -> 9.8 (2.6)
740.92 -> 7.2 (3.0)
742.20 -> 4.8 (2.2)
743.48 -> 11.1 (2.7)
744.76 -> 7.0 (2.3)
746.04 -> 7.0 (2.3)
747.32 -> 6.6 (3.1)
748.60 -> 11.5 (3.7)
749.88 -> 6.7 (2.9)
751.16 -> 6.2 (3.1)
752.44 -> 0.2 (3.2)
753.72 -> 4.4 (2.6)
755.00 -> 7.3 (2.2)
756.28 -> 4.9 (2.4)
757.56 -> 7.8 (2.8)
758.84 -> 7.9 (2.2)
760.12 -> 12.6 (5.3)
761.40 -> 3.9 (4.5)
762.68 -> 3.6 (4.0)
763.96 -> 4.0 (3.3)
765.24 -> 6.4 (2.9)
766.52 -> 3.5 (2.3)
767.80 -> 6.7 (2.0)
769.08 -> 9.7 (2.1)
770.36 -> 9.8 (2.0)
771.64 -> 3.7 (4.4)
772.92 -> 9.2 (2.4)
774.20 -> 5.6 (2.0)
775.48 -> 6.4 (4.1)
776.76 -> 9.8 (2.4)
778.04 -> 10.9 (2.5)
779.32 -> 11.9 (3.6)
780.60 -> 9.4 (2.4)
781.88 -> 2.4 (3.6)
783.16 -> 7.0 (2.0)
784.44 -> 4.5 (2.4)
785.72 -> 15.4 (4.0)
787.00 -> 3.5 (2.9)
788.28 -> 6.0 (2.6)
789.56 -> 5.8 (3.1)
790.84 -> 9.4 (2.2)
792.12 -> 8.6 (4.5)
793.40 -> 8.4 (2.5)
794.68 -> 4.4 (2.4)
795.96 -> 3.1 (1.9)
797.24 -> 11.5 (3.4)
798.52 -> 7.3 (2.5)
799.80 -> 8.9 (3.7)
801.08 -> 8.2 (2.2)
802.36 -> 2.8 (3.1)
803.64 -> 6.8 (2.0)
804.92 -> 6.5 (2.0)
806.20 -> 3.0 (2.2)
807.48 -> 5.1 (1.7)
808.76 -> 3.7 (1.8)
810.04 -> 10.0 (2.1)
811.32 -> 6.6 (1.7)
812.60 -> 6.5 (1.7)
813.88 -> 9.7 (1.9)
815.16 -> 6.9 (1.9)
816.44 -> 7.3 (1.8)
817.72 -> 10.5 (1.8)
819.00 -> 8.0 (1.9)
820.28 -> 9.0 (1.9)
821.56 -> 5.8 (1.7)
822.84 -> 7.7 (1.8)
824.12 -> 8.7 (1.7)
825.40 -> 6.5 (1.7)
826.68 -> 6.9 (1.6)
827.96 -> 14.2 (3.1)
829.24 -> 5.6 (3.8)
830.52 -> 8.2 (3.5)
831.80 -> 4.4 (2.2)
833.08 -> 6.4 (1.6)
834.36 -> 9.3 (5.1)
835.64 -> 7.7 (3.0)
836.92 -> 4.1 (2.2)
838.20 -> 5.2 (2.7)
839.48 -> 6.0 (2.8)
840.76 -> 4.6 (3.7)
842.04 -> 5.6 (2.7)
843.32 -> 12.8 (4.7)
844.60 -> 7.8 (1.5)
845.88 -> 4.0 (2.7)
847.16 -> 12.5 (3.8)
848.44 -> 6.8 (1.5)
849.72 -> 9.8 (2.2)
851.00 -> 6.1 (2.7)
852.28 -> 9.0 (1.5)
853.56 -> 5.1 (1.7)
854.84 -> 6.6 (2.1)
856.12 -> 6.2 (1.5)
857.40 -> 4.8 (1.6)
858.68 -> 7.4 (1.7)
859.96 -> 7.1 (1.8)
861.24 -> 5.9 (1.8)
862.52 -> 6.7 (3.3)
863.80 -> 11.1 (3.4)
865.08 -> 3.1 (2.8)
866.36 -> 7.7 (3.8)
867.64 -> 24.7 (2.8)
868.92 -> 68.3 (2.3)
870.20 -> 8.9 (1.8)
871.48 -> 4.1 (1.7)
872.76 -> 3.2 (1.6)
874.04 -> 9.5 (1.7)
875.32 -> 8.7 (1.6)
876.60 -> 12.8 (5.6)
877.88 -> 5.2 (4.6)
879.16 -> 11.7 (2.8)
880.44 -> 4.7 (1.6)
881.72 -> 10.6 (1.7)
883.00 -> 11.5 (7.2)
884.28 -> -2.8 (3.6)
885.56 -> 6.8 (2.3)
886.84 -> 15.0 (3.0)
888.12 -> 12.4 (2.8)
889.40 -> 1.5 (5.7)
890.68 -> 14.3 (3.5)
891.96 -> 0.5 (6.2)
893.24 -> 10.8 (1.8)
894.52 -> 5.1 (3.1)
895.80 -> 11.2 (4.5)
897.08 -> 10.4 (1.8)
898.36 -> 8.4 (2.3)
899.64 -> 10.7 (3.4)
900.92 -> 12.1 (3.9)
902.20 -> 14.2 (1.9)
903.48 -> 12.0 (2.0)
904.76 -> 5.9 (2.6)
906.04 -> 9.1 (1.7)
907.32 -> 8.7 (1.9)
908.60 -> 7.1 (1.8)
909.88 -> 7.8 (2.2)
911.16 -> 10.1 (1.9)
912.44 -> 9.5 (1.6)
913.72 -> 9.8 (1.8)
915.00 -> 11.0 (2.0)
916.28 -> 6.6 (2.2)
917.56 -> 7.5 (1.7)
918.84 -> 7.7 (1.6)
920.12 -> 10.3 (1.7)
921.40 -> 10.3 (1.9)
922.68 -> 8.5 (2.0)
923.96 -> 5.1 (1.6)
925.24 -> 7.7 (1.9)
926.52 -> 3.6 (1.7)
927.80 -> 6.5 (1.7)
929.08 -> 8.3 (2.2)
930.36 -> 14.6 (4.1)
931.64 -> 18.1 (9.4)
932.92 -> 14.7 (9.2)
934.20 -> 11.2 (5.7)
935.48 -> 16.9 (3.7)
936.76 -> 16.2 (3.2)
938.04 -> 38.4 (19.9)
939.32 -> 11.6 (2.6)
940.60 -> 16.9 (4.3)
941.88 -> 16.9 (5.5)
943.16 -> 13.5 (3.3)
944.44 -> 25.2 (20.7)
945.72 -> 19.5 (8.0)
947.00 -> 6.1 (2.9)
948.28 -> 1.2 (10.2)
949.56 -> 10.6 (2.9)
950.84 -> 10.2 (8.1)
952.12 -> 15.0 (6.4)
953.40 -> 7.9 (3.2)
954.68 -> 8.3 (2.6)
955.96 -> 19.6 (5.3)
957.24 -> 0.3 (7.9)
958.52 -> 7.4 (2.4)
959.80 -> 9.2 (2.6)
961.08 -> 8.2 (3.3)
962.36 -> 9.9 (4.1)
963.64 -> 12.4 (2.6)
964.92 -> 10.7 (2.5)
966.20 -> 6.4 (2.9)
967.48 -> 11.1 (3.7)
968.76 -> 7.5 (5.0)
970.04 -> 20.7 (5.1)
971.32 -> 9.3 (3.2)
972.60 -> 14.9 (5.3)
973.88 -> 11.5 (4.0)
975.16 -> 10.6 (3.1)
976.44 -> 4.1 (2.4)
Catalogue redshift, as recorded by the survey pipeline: 1.33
